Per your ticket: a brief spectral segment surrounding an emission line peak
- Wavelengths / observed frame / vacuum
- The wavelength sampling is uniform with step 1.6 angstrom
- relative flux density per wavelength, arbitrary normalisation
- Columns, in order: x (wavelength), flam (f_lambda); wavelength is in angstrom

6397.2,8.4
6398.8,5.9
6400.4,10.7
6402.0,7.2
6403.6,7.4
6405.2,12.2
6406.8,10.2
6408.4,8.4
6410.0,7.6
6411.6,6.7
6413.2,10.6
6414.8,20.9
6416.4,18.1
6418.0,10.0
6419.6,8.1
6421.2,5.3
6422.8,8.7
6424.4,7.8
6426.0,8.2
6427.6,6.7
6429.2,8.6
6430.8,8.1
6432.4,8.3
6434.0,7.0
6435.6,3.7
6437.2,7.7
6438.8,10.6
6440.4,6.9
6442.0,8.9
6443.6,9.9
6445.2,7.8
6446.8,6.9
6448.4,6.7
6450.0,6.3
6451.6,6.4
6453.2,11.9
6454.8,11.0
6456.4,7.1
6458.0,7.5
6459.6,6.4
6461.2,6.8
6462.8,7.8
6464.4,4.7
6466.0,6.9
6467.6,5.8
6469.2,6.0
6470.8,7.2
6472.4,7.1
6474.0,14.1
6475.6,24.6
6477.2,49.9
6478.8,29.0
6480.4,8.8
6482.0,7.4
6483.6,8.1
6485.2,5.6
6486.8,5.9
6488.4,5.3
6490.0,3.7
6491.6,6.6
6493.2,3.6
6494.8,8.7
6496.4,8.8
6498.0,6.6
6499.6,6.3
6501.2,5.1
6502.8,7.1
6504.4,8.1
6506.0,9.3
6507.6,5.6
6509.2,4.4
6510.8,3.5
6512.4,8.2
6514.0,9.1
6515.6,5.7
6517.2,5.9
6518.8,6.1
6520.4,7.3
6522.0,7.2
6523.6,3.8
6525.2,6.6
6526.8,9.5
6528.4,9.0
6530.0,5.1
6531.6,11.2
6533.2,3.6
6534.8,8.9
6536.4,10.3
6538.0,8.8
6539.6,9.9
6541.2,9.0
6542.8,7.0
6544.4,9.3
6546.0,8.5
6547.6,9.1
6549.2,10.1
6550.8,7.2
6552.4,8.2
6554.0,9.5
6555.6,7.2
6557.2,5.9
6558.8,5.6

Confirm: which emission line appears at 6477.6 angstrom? [O III] 5007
